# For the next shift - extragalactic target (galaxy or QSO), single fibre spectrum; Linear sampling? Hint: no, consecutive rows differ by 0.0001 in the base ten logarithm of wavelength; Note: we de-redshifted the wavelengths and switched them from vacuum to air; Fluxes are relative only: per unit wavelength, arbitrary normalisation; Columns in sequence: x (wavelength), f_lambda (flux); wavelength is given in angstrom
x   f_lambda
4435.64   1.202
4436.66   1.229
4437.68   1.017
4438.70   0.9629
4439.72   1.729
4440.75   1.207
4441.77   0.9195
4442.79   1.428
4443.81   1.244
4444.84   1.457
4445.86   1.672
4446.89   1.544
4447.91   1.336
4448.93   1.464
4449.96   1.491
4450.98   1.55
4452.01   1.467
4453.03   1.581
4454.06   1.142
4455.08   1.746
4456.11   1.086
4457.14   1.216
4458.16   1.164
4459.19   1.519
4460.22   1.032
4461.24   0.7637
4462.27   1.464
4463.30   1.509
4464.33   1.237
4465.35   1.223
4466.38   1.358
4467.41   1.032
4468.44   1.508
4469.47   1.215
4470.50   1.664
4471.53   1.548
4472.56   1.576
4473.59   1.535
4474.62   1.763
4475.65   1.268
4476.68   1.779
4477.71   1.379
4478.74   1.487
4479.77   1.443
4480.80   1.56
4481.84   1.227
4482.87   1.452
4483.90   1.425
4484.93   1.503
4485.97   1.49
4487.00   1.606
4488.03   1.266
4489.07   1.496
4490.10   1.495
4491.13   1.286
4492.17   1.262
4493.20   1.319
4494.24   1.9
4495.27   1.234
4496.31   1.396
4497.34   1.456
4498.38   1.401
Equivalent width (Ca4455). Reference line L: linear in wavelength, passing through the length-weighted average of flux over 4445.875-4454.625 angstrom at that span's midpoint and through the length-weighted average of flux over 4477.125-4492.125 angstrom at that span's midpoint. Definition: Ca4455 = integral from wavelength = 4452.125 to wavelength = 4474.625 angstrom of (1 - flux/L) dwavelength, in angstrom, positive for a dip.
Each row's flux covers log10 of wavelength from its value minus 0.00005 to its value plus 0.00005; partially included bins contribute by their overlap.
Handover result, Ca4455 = 1.5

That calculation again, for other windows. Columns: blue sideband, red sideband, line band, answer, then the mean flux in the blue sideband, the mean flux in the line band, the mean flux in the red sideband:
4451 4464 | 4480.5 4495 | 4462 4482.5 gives -0.9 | 1.31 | 1.44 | 1.44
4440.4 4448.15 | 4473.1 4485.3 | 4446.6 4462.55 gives 0.6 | 1.36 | 1.34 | 1.49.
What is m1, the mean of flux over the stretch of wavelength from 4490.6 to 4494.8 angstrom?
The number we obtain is 1.44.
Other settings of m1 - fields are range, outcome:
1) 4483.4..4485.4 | 1.47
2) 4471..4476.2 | 1.54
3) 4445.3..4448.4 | 1.52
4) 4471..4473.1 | 1.56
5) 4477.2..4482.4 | 1.42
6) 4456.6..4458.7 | 1.19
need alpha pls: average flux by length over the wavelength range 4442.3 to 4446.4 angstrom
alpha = 1.45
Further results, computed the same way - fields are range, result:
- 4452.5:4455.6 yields 1.49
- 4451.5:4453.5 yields 1.53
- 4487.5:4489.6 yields 1.38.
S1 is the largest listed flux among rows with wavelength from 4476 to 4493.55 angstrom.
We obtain 1.779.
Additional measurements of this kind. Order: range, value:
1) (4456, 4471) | 1.664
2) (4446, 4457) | 1.746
